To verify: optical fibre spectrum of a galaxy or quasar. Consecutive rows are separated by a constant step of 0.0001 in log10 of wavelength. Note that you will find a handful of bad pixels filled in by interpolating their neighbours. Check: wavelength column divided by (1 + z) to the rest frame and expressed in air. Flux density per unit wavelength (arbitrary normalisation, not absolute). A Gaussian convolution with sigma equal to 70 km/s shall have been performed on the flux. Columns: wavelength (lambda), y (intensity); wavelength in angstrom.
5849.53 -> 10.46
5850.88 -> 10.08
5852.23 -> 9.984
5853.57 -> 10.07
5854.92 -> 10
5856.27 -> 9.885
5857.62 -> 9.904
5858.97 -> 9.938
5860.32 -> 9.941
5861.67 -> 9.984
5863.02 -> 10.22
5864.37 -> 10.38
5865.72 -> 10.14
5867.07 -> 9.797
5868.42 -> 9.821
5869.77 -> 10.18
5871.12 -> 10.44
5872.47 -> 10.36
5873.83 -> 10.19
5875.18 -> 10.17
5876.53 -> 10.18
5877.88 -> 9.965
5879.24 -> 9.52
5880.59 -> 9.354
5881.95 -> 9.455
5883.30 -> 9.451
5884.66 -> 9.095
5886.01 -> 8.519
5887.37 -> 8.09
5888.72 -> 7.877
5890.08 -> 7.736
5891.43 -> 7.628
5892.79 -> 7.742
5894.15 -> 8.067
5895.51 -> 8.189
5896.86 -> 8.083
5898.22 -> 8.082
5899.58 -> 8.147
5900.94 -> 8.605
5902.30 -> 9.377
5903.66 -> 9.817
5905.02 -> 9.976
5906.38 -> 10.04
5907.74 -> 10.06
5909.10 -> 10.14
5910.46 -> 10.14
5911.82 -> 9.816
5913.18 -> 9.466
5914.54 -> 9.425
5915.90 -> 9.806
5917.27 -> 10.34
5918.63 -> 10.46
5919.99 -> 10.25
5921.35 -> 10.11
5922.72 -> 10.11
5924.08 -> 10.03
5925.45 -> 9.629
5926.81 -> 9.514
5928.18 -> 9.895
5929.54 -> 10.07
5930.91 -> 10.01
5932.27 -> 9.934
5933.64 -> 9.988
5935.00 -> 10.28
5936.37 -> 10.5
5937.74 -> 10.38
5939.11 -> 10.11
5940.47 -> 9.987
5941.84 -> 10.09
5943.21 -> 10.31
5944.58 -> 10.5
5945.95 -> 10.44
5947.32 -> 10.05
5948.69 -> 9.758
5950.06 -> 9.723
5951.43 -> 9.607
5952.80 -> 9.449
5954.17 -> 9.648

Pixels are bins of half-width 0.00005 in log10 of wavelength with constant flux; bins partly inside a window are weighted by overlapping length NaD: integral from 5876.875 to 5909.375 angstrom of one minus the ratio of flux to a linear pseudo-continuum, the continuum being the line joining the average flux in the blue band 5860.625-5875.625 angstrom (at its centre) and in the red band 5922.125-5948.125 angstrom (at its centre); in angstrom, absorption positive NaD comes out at 4.0 angstrom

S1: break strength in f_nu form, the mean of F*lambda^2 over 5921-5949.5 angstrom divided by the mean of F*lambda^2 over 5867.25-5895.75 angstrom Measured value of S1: 1.12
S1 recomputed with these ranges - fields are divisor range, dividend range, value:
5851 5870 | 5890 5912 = 0.90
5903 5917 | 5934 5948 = 1.05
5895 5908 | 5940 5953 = 1.13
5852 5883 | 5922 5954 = 1.03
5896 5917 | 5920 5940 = 1.08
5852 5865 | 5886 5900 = 0.81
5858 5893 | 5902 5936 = 1.06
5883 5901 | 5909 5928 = 1.22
